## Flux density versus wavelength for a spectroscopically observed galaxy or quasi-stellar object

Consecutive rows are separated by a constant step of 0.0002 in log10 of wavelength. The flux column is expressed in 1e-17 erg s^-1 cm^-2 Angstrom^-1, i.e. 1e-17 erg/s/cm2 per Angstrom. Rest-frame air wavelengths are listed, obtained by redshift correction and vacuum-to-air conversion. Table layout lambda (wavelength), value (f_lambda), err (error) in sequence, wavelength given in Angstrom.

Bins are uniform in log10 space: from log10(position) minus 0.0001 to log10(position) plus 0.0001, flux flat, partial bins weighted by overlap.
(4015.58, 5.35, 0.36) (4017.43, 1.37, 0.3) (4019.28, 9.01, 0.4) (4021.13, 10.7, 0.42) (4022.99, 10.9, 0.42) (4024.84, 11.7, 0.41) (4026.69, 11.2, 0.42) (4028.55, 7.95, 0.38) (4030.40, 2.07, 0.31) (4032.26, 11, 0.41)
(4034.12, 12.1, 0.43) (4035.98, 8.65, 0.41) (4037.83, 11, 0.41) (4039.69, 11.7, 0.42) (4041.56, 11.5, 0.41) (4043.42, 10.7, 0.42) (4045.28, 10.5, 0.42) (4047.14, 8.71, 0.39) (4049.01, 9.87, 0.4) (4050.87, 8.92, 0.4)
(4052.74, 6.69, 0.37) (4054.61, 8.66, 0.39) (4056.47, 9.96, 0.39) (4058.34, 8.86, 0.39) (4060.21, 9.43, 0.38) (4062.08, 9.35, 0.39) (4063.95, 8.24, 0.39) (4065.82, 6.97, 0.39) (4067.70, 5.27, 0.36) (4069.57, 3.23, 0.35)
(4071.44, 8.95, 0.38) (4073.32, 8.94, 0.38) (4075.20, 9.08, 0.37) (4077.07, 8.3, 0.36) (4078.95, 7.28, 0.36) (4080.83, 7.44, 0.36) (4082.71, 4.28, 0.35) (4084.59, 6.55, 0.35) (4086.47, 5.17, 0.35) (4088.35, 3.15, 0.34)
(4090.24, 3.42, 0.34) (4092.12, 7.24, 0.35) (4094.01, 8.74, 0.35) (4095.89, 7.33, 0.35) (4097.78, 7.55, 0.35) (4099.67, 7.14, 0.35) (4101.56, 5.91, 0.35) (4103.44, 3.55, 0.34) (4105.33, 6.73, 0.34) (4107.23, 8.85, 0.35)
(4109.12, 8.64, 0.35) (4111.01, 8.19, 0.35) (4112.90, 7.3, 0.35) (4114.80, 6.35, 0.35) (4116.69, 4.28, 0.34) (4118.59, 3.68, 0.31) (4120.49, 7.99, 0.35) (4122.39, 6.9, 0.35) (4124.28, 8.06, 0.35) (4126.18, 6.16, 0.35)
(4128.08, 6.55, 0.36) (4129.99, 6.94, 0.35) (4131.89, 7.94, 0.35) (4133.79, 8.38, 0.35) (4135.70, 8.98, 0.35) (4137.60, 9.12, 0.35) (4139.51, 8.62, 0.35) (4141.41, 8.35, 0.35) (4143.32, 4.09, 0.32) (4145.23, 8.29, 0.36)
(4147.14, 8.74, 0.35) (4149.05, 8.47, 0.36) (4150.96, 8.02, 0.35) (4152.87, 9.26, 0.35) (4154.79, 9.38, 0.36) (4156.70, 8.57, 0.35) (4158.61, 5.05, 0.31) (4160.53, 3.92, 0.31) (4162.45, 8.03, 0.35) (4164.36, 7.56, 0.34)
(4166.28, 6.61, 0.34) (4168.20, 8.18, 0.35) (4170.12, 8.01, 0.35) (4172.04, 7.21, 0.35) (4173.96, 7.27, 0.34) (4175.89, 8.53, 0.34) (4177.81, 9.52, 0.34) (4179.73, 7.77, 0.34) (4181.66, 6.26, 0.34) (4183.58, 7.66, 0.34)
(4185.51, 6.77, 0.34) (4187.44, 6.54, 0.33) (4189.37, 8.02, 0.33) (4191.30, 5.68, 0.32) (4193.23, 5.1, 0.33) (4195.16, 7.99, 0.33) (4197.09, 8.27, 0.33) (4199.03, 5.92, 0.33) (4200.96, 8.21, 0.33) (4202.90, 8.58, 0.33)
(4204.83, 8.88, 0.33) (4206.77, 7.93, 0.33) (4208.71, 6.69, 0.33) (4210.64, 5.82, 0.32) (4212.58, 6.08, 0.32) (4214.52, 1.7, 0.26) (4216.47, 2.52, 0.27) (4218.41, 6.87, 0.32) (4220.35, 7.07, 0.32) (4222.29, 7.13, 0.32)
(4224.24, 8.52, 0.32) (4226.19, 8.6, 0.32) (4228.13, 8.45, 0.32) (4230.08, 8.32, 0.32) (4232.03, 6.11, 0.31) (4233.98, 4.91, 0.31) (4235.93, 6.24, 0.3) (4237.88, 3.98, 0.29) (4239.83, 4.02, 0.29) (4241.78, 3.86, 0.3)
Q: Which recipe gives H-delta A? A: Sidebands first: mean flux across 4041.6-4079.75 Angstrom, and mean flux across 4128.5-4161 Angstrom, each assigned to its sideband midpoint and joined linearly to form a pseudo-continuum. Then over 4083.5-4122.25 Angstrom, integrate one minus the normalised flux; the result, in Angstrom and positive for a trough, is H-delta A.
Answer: 8.3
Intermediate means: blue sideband 8.47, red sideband 7.81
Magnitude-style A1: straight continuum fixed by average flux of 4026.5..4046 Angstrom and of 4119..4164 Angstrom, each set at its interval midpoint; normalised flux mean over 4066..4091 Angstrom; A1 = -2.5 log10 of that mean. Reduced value 0.38 mag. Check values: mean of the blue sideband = 9.79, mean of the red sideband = 7.6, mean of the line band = 6.28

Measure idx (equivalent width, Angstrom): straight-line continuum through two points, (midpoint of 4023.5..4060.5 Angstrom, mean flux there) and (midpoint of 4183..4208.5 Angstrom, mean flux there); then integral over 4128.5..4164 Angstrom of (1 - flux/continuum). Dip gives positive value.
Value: 1.3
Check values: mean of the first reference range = 9.58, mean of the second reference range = 7.32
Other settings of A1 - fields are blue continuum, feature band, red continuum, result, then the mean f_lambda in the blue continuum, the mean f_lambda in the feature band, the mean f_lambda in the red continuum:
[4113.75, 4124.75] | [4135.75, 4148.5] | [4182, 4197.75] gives -0.24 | 6.14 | 7.97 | 6.95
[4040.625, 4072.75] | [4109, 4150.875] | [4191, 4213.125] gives 0.07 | 8.58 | 7.35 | 7.16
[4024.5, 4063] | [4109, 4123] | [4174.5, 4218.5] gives 0.25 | 9.52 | 6.54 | 6.84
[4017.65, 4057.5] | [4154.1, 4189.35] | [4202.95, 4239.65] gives -0.02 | 9.54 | 7.38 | 6.44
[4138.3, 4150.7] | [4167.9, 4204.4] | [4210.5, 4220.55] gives -0.23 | 7.8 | 7.45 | 4.78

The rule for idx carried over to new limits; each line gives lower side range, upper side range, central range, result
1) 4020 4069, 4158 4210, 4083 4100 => 4.8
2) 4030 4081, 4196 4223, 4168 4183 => -1.7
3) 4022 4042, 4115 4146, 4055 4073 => 2.3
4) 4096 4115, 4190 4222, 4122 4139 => -2.0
